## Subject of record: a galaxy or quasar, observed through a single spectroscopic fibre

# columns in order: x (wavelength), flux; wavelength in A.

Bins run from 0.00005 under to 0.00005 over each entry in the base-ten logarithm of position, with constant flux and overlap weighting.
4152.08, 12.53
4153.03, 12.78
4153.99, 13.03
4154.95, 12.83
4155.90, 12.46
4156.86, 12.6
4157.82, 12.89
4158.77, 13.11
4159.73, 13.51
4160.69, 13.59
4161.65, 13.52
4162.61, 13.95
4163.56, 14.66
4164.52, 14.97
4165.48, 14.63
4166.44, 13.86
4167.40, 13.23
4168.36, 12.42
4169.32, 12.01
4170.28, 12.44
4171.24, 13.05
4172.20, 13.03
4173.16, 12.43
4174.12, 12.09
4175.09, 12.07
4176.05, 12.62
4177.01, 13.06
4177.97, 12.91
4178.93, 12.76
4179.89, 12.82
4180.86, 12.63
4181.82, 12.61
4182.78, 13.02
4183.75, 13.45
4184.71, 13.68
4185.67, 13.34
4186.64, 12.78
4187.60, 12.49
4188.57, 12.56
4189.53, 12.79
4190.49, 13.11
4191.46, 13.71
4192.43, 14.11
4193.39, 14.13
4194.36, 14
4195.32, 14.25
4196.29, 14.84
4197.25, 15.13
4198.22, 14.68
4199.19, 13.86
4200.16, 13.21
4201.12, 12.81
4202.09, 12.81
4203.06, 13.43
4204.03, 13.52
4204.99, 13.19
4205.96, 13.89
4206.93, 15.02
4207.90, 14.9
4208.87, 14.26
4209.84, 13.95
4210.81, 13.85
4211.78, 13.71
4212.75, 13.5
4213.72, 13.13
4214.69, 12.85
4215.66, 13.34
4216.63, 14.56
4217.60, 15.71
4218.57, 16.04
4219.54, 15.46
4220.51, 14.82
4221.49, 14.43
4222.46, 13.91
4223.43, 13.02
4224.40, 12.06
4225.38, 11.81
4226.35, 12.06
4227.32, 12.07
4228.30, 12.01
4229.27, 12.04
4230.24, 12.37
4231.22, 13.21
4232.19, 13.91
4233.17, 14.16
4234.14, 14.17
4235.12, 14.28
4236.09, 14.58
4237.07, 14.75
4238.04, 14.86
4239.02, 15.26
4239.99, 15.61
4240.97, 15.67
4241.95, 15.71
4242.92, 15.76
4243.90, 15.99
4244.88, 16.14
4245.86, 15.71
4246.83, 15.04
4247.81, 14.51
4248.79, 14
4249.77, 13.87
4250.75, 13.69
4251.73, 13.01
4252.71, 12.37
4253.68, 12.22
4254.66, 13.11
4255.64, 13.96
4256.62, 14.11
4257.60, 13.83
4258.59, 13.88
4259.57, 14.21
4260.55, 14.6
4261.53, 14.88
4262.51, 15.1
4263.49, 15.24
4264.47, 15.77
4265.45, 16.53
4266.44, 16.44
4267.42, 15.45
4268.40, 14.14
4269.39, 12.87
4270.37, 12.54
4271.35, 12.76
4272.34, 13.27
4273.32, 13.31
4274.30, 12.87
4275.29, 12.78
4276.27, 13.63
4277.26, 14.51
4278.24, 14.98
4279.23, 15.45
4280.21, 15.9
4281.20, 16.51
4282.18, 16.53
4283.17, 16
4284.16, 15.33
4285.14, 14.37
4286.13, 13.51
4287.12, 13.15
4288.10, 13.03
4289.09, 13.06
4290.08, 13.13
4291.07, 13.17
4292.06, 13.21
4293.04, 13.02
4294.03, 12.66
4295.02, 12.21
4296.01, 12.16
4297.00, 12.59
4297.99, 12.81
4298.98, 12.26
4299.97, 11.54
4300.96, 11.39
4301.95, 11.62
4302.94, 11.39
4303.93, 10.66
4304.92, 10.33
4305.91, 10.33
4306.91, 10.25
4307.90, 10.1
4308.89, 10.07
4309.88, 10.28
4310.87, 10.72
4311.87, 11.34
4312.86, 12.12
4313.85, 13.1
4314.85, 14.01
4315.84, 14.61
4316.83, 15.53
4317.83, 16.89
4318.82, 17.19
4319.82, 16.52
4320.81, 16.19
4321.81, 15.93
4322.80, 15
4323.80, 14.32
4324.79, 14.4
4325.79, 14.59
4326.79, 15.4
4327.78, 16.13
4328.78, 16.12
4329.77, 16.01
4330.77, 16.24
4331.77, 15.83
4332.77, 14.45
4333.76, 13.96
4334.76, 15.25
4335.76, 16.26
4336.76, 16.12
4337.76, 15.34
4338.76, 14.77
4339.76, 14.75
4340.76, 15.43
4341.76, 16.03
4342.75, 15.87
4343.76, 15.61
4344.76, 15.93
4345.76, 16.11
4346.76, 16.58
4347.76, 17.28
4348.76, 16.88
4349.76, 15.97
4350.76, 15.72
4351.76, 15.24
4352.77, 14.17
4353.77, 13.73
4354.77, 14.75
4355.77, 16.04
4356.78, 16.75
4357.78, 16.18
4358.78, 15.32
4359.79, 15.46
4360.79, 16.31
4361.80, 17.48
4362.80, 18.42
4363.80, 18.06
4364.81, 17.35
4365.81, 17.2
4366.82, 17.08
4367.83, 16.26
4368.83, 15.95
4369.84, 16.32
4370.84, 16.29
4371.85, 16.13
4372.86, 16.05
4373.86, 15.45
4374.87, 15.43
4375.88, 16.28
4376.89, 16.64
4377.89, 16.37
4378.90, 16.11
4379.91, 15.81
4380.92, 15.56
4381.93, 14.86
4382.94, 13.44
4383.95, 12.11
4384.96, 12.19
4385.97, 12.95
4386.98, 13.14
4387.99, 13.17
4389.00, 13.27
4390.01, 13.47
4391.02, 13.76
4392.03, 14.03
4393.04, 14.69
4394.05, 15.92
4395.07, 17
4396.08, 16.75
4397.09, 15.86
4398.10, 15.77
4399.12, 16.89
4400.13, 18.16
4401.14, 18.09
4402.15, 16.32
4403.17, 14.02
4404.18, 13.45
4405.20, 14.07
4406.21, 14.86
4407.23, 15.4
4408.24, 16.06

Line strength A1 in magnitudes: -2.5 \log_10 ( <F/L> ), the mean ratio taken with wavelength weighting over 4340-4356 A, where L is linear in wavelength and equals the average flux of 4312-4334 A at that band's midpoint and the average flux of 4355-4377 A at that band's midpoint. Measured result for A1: 0.014 mag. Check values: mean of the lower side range 15.2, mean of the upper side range 16.4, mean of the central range 15.7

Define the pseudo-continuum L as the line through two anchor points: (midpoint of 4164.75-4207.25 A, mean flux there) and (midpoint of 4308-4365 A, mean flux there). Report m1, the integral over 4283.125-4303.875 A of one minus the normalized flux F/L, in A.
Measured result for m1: 2.6 A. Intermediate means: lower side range 13.3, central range 12.8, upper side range 15.3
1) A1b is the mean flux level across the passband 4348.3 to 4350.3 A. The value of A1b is 16.4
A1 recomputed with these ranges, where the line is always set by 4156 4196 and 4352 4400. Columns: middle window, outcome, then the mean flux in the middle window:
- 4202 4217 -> -0.014 mag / 13.8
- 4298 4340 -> 0.082 mag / 13.8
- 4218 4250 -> -0.028 mag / 14.2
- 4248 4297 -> 0.024 mag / 14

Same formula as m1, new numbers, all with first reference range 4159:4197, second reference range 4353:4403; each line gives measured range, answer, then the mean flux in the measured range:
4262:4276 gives 0.13 A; 14.2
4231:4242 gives -0.56 A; 14.7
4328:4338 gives -0.32 A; 15.6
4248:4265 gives 0.23 A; 14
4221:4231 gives 0.90 A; 12.6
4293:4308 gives 3.19 A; 11.6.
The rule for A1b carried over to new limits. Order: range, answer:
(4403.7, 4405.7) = 13.7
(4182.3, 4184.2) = 13.2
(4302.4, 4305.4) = 10.8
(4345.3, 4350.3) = 16.6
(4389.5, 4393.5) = 14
